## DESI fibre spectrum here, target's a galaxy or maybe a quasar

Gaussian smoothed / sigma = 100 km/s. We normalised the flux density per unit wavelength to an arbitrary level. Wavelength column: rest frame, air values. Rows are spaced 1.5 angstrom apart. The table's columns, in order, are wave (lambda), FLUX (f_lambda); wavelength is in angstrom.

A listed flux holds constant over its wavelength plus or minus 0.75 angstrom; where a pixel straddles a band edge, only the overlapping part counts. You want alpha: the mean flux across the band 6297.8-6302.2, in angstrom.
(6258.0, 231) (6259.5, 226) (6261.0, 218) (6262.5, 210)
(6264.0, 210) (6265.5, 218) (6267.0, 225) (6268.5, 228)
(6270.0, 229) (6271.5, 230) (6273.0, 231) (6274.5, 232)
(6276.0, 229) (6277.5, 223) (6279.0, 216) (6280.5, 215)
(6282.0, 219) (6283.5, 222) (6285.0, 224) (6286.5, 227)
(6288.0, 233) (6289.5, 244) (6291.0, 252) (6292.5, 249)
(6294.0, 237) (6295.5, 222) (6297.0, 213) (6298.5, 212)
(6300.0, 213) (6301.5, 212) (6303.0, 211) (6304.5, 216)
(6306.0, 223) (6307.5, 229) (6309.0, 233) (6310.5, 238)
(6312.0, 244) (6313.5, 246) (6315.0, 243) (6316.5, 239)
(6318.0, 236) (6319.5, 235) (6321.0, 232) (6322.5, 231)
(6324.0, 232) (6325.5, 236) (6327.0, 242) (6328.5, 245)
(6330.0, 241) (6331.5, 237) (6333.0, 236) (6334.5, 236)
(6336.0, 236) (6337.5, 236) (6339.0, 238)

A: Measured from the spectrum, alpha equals 212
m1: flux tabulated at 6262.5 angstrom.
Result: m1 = 210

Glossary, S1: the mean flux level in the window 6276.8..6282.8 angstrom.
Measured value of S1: 218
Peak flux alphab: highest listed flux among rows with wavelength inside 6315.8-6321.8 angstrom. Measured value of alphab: 239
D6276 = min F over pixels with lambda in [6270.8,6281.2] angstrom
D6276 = 215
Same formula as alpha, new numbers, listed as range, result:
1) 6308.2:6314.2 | 240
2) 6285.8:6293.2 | 241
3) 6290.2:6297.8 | 235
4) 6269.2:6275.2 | 230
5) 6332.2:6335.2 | 236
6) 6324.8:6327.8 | 239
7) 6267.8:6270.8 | 229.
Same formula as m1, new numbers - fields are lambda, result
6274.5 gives 232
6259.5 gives 226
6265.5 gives 218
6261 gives 218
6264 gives 210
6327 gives 242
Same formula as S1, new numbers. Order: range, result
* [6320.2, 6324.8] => 232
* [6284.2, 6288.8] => 228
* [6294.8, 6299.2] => 216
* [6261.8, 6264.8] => 210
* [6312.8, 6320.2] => 240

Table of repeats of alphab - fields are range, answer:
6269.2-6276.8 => 232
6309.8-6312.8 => 244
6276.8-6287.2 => 227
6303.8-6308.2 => 229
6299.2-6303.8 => 213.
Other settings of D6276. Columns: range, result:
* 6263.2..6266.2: 210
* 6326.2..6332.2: 237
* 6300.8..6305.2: 211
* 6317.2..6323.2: 231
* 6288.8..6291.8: 244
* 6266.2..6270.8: 225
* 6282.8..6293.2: 222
